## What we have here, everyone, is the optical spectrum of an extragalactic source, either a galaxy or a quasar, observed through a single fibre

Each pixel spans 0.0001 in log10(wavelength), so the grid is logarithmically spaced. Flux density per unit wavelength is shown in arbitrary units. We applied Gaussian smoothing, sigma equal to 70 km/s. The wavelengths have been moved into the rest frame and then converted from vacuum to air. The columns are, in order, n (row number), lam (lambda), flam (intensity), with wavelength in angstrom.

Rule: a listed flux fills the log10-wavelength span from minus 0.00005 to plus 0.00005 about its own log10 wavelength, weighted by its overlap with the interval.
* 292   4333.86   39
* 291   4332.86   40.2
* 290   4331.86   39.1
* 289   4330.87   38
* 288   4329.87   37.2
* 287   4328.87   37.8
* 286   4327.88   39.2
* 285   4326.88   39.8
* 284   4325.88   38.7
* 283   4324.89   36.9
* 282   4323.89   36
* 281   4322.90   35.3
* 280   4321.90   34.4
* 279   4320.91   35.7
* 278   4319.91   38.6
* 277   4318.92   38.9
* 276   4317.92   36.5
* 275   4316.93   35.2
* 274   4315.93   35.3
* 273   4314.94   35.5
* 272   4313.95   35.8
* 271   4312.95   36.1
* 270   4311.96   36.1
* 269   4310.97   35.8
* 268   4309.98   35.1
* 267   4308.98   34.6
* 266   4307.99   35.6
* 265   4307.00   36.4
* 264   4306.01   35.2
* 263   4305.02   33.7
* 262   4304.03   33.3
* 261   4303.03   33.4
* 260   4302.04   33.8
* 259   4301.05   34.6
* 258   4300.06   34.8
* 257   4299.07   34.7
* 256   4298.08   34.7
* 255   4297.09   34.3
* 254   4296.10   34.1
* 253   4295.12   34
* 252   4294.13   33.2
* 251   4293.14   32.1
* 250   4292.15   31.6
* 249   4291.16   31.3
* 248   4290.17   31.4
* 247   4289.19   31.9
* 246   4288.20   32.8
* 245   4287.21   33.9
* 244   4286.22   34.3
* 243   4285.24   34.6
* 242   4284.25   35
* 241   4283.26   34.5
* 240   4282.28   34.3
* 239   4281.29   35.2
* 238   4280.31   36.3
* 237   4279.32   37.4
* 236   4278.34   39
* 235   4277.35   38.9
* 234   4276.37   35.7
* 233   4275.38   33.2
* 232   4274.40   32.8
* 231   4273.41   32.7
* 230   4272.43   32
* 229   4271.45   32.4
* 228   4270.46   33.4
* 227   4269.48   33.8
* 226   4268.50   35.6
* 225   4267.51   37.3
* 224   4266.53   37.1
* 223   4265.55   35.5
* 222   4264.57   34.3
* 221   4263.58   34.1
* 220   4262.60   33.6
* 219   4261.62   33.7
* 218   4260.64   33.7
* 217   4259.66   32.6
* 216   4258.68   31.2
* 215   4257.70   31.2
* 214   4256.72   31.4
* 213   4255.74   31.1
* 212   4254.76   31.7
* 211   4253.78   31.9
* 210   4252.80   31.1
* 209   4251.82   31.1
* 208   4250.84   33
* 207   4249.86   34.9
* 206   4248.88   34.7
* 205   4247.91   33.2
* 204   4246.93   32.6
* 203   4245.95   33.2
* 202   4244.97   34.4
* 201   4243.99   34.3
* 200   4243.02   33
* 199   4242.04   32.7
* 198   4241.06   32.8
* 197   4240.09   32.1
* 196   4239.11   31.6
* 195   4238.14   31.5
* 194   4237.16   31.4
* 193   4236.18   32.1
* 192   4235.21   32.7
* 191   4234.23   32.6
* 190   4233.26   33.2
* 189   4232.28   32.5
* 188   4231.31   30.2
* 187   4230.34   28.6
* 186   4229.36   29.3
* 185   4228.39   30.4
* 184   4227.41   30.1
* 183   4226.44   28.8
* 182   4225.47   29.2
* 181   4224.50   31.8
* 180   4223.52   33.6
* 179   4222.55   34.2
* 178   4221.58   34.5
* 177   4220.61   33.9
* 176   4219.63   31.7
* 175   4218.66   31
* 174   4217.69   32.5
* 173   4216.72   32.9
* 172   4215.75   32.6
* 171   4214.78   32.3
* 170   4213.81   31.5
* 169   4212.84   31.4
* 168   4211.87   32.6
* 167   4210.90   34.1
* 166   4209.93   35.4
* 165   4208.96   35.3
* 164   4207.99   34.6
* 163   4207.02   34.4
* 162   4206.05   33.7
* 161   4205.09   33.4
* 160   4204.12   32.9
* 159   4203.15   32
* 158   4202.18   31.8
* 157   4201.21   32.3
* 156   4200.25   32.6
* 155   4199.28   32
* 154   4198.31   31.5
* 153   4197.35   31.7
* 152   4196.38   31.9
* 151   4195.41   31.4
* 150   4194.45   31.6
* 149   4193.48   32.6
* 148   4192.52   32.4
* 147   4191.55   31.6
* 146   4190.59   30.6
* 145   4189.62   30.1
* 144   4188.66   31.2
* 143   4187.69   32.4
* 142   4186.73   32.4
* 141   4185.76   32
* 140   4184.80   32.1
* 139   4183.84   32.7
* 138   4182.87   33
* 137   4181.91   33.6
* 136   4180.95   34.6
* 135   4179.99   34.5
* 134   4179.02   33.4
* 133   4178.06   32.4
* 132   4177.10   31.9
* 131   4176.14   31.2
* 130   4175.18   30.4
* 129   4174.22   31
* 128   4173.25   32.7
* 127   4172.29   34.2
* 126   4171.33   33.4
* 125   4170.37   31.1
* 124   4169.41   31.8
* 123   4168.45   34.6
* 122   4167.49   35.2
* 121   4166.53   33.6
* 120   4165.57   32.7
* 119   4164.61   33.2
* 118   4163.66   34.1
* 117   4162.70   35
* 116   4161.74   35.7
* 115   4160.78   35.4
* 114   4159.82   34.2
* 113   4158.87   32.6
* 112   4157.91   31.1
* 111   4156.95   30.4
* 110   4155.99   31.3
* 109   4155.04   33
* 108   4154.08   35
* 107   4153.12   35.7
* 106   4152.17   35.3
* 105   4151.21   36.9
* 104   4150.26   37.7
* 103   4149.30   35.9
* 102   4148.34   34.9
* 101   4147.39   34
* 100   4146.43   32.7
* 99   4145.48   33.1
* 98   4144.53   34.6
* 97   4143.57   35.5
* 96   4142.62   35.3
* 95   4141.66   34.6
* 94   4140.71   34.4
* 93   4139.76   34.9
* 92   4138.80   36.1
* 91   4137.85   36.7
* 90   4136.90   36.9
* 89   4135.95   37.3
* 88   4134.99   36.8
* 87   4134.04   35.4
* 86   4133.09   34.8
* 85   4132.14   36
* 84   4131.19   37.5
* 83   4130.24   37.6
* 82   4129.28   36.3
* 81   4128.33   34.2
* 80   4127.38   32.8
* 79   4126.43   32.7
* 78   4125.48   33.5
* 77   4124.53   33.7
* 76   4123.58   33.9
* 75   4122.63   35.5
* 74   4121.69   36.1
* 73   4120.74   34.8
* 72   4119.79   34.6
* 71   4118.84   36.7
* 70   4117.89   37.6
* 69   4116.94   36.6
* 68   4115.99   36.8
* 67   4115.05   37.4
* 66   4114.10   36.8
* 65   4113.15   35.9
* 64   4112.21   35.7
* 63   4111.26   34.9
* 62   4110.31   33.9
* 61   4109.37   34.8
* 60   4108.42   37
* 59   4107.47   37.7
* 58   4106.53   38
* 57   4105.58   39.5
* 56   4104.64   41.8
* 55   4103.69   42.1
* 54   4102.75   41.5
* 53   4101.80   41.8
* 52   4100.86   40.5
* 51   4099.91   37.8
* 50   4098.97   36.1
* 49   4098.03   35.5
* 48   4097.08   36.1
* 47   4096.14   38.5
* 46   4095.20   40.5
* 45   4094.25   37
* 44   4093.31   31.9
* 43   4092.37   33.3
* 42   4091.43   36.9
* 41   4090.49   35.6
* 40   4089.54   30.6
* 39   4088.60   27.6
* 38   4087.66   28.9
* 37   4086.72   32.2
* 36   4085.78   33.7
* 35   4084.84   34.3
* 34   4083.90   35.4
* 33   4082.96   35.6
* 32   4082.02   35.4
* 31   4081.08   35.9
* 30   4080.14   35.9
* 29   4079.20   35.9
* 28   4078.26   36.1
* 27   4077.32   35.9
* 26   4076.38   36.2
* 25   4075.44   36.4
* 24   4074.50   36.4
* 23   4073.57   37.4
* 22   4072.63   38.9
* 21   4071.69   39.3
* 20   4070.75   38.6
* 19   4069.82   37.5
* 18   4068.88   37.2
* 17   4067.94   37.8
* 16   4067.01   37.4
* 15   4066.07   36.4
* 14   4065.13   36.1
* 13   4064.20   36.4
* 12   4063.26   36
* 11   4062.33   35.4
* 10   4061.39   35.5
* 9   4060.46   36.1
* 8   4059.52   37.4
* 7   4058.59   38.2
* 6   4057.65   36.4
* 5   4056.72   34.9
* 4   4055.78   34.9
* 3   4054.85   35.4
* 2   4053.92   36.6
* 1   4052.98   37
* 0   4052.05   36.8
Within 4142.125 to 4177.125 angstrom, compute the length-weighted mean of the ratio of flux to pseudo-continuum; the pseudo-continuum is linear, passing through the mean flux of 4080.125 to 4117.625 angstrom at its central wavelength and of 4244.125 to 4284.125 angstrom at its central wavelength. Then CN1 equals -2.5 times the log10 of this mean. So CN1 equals 0.05 mag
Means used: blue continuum 36.2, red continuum 33.9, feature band 33.7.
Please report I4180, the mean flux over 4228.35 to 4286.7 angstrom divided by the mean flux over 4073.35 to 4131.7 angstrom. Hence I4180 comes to 0.93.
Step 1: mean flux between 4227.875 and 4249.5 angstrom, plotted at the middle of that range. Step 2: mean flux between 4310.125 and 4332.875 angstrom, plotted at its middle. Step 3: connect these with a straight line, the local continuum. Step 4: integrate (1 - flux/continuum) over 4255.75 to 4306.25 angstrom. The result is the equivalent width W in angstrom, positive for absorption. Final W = 0.93 angstrom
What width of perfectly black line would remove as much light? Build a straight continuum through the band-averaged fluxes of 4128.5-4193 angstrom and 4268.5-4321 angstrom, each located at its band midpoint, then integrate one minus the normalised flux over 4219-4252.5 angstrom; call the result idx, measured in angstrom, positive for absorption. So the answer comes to 2.0 angstrom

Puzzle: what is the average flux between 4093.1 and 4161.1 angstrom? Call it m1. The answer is 35.9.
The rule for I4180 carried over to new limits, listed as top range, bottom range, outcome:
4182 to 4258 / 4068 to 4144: 0.89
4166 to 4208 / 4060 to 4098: 0.91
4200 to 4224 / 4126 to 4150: 0.94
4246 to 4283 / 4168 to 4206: 1.05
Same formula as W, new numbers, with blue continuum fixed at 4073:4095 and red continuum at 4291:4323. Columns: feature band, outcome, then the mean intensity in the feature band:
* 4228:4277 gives 2.8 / 32.9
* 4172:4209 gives 2.5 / 32.4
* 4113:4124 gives -0.4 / 36.1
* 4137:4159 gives 0.1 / 34.5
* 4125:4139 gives -0.4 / 35.6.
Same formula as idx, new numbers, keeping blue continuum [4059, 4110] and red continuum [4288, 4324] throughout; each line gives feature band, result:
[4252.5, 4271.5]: 0.9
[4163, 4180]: 1.4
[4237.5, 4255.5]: 1.2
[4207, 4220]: 0.9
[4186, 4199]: 1.4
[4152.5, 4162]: 0.7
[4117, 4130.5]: 0.4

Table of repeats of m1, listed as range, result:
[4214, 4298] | 33.1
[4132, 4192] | 33.7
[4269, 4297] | 34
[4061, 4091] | 35.6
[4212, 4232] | 31.6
